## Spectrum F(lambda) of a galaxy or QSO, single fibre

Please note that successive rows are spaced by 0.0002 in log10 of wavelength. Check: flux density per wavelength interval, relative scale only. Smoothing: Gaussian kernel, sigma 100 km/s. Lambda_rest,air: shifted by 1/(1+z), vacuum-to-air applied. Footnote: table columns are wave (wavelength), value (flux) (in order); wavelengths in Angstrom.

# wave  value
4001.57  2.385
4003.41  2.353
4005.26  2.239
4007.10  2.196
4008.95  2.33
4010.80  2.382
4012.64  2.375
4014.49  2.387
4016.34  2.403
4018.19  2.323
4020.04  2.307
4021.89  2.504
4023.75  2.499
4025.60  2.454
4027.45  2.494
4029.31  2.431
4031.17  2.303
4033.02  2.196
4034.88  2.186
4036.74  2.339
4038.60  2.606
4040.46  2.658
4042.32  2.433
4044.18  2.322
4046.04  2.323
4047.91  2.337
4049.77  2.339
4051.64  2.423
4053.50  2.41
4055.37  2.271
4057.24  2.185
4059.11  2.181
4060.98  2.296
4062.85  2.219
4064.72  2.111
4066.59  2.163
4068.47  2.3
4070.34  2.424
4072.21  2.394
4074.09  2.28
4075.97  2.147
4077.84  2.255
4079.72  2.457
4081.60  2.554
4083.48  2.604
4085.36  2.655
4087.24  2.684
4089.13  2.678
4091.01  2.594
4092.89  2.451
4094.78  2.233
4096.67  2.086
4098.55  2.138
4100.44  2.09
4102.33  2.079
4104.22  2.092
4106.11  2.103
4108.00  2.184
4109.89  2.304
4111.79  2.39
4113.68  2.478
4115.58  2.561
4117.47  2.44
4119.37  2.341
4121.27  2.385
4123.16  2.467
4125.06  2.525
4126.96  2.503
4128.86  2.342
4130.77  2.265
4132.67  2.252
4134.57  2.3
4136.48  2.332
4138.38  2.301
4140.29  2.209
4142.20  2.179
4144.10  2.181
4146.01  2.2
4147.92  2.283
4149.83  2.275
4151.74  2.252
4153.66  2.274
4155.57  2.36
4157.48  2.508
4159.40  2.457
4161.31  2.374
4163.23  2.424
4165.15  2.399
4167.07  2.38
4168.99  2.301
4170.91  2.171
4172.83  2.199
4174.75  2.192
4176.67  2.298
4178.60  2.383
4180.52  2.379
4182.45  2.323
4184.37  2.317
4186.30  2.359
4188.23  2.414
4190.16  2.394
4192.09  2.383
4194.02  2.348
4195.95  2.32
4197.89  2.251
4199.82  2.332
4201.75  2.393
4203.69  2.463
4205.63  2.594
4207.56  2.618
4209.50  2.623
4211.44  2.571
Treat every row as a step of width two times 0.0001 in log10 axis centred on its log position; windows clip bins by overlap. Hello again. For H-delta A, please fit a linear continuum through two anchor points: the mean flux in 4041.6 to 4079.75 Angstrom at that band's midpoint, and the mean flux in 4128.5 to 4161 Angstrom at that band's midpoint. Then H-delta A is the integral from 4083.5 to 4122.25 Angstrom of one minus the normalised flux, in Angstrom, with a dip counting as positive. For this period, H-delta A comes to -1.02 Angstrom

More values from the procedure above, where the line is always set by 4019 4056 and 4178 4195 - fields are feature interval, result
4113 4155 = 0.8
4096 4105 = 1.1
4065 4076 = 0.5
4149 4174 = 0.4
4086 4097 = -0.4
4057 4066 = 0.7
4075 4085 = -0.1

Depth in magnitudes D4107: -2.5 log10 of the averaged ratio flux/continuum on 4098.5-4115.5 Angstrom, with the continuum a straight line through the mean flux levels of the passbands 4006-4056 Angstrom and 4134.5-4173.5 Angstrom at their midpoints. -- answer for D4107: 0.05 mag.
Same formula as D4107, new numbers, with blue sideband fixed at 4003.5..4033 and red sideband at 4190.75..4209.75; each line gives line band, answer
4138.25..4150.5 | 0.08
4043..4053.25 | 0.01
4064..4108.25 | 0.03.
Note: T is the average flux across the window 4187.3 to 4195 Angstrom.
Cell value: 2.39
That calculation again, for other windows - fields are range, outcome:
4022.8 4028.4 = 2.48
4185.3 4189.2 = 2.38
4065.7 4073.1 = 2.32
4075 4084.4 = 2.4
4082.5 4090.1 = 2.65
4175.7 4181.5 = 2.35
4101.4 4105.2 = 2.09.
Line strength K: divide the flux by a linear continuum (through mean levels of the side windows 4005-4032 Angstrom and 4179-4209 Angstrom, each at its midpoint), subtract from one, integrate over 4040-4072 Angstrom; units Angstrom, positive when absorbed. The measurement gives 0.9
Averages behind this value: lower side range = 2.38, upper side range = 2.4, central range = 2.31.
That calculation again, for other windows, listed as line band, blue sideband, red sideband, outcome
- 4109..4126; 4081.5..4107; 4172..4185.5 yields -0.7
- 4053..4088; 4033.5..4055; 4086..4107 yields 0.0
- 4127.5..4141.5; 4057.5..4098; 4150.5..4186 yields 0.3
